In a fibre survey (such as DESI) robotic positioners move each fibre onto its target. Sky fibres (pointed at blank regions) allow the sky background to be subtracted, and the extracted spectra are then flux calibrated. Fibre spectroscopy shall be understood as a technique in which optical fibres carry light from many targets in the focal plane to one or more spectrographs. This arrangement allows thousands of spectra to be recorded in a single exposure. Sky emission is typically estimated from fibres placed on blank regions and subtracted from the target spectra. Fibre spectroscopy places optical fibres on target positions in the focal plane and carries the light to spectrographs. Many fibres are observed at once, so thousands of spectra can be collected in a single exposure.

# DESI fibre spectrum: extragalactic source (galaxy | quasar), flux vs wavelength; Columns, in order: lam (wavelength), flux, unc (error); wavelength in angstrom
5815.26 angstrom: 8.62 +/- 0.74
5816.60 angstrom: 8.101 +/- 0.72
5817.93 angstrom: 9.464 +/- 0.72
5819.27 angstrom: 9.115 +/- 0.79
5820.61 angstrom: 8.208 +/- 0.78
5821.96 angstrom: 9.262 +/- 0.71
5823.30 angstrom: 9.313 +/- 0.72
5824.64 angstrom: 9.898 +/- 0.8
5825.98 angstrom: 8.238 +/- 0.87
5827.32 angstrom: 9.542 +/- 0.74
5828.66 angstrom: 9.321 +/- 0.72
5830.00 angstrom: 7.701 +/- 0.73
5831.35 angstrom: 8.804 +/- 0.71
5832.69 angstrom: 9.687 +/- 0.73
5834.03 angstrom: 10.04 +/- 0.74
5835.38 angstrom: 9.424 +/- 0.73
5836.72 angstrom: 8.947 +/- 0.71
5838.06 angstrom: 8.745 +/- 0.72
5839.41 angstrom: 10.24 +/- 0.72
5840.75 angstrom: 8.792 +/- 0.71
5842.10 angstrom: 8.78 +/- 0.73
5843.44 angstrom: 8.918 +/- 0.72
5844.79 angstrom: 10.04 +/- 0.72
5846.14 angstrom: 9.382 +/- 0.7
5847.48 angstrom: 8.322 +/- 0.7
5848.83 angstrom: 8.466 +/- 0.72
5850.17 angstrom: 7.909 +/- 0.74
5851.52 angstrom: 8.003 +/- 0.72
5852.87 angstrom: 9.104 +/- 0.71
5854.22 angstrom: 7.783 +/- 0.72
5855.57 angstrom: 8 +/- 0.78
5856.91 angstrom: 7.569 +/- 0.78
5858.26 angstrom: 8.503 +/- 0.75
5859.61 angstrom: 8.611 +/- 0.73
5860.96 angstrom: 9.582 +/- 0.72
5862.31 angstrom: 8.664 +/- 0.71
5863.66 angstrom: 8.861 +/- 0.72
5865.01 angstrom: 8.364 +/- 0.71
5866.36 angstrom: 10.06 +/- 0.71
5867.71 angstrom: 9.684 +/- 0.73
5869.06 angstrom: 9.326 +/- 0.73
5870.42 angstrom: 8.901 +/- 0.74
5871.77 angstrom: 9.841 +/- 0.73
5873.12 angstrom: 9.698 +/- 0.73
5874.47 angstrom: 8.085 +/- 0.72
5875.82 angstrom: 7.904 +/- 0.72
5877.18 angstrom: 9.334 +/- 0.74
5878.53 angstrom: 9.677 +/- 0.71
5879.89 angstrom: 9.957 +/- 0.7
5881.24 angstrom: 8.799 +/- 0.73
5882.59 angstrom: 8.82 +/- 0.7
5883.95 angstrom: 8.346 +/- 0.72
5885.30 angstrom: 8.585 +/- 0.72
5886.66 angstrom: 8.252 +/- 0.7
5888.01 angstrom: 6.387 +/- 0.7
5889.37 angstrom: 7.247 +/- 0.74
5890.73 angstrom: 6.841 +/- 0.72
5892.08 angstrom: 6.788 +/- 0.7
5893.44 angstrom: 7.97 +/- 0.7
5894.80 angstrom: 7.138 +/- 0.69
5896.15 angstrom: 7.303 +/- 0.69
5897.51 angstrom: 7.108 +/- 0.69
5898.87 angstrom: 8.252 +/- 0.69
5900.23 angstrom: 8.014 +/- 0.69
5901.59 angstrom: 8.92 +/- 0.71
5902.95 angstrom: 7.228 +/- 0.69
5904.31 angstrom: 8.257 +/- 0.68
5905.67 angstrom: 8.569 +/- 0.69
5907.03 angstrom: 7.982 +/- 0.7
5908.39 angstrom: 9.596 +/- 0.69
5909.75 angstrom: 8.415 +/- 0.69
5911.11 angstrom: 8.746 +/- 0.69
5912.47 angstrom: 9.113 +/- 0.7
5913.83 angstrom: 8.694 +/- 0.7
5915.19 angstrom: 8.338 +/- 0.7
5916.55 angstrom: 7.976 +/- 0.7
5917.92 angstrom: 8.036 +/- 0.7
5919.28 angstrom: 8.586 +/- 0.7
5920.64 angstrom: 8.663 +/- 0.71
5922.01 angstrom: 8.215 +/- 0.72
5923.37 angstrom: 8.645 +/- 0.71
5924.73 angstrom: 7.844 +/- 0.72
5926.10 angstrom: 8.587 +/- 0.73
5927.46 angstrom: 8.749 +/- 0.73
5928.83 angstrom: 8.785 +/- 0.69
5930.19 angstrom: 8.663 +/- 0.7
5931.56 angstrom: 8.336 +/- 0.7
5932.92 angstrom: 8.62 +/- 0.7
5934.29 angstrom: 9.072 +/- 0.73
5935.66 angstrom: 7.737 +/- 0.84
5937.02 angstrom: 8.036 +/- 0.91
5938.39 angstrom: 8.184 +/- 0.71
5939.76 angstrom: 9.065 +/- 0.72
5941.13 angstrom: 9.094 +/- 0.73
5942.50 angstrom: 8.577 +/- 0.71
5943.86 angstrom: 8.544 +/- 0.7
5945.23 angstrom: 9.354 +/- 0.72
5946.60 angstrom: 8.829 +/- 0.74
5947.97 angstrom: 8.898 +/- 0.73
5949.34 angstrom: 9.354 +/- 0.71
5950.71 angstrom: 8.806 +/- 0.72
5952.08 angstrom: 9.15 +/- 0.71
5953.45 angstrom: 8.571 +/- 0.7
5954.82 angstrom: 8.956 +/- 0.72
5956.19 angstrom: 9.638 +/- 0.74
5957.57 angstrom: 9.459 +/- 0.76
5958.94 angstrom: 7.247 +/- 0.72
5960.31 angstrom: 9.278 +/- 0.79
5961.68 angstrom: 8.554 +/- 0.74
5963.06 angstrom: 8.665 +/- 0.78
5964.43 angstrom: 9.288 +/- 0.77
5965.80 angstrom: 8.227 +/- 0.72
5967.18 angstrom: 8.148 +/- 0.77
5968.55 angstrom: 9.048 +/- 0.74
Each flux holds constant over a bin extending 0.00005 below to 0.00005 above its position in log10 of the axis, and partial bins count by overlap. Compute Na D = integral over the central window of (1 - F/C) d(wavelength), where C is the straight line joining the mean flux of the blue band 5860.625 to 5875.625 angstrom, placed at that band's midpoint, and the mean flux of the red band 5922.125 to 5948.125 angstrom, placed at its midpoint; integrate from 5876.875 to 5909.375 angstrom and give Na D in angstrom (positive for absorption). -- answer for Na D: 2.9 angstrom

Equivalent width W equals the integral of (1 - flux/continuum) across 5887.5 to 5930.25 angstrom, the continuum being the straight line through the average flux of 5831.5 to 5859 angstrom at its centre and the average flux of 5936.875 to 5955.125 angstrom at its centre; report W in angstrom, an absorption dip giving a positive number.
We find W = 3.5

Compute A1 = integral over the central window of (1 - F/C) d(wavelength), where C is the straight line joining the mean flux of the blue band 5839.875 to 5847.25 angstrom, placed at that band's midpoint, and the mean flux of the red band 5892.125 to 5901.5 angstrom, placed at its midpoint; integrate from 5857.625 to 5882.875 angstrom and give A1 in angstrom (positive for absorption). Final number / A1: -2.1 angstrom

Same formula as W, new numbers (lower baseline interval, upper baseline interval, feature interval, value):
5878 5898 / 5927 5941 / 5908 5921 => -0.5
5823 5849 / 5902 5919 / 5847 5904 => 2.5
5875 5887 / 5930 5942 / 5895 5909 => 1.0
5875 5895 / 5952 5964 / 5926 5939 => 0.2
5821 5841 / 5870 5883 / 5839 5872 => 1.1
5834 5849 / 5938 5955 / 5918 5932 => 0.7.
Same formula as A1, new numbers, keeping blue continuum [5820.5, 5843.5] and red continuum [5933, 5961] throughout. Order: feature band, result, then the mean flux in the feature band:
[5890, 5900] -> 1.75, 7.37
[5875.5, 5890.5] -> 0.89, 8.44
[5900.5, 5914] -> 0.57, 8.53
